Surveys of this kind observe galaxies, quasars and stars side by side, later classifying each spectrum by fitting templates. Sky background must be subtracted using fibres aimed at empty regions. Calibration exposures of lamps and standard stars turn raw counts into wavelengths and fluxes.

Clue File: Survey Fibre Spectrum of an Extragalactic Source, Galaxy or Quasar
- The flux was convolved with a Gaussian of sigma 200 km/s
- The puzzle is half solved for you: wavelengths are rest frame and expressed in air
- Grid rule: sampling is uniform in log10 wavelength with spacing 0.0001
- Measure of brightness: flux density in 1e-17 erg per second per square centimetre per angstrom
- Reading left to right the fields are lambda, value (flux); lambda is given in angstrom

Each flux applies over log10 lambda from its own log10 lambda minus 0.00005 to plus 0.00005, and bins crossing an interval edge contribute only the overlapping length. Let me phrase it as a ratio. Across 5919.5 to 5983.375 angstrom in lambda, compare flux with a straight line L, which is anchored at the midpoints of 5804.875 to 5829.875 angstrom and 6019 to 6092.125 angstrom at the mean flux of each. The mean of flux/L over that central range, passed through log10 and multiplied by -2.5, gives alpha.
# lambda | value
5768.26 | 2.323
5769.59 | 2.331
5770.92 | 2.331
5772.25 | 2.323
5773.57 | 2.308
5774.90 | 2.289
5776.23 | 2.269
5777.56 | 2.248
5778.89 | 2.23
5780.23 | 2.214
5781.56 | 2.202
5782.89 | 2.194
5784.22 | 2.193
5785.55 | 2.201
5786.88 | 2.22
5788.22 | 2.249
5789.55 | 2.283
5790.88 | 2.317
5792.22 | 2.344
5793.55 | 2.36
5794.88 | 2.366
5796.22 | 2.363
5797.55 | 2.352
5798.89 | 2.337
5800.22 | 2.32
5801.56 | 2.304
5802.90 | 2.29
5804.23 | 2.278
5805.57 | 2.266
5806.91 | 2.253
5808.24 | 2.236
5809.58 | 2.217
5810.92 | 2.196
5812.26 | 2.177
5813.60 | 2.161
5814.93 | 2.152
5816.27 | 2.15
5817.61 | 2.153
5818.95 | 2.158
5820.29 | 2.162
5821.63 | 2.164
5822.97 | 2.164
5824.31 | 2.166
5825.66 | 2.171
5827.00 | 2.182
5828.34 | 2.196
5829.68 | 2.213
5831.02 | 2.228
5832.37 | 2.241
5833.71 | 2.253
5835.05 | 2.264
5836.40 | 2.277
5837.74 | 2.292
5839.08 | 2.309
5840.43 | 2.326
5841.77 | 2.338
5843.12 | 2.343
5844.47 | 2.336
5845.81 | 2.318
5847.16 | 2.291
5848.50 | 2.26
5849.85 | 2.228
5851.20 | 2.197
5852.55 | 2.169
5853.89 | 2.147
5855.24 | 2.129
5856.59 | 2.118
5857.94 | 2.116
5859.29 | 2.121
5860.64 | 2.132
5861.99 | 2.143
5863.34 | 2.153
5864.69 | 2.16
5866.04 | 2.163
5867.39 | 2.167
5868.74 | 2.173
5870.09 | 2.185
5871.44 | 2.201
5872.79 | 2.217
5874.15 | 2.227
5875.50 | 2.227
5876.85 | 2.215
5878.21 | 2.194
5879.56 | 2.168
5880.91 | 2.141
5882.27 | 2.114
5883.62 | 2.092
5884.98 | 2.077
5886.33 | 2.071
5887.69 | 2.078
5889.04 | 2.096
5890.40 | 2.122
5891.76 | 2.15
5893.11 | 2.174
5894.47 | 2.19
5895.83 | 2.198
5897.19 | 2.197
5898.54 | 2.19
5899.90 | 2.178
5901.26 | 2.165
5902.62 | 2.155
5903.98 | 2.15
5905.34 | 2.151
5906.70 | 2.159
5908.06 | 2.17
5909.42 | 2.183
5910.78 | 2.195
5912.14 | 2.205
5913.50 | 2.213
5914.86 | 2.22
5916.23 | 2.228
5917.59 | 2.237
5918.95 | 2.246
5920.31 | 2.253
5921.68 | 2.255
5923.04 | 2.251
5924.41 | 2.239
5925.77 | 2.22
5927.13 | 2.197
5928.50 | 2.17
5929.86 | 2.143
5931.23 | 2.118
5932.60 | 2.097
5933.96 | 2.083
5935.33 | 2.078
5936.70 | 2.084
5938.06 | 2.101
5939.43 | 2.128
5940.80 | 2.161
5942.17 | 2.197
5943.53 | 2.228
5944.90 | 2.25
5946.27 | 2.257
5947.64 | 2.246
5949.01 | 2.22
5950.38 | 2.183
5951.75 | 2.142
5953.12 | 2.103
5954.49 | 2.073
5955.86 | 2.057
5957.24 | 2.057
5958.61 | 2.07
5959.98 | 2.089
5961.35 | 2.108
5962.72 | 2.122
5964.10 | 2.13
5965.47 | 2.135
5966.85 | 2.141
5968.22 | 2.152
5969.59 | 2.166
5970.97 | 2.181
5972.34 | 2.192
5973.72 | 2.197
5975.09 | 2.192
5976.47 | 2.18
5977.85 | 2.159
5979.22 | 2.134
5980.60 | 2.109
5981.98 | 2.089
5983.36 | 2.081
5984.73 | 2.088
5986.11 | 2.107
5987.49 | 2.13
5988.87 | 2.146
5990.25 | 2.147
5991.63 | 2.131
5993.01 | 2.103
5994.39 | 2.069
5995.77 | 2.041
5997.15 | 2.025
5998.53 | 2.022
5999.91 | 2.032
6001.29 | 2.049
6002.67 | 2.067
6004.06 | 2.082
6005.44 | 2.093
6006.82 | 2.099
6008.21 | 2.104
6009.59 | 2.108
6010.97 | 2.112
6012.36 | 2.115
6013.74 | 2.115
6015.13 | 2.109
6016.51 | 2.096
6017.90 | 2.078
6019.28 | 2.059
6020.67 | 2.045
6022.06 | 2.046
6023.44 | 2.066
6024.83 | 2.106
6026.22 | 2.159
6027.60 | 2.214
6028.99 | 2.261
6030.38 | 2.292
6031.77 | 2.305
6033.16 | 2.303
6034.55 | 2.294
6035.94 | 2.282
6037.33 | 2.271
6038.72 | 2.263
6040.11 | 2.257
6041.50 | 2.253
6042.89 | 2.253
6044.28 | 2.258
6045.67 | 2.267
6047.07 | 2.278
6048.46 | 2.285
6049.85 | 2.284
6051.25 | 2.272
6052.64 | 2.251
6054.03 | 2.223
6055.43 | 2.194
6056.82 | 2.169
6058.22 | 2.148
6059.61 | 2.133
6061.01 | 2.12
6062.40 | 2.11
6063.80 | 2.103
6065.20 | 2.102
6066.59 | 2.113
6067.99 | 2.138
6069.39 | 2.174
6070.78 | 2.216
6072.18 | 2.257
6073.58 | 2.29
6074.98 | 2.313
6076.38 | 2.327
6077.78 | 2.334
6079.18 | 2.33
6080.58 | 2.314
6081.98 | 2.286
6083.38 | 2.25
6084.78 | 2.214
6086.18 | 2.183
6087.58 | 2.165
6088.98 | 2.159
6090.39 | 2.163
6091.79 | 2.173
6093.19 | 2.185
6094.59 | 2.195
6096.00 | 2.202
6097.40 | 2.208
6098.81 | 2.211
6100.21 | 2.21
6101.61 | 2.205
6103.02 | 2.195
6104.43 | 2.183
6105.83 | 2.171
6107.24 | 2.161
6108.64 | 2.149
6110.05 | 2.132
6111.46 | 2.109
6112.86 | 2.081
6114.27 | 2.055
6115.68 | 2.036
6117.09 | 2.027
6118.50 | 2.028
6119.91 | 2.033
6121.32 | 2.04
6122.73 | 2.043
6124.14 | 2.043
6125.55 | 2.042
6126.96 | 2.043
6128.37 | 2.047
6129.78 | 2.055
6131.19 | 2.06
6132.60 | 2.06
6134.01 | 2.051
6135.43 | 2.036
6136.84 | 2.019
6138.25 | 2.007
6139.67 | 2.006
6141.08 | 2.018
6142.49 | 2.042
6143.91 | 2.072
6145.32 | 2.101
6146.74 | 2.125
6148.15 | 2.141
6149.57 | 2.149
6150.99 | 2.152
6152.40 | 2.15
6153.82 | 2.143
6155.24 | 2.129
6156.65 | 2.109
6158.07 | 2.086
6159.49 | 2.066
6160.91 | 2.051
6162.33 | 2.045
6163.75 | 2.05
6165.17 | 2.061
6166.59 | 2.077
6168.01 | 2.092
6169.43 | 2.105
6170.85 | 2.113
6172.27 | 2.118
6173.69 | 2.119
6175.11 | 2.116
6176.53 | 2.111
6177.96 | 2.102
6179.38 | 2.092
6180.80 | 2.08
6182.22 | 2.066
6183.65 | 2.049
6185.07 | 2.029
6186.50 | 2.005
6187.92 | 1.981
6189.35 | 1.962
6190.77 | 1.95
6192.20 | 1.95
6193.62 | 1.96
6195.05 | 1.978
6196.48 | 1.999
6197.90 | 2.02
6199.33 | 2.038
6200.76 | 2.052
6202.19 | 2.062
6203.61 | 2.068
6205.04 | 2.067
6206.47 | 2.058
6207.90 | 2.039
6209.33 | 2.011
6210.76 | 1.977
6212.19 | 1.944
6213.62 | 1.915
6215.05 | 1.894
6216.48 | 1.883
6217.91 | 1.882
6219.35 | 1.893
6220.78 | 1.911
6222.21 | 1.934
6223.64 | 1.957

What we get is 0.02 mag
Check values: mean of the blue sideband 2.19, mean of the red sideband 2.21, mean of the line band 2.15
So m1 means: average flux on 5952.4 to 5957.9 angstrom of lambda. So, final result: 2.07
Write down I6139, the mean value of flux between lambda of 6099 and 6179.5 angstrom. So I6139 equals 2.09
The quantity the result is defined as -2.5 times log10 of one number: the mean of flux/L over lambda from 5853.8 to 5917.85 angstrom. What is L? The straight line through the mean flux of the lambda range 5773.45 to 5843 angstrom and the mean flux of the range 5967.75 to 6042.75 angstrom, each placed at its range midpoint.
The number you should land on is 0.02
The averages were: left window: 2.25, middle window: 2.16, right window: 2.14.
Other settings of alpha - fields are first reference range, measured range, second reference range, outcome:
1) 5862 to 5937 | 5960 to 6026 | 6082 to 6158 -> 0.02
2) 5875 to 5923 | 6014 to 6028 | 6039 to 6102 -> 0.05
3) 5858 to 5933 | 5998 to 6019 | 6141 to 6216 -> 0.02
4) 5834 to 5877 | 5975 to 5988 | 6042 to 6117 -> 0.04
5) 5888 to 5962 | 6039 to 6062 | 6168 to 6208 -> -0.06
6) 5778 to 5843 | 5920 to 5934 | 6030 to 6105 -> 0.02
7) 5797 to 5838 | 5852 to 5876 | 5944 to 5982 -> 0.02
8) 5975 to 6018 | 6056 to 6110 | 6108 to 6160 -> -0.06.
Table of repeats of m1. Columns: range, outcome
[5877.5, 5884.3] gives 2.14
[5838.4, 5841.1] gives 2.32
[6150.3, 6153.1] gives 2.16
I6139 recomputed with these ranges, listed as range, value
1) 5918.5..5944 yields 2.17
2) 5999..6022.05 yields 2.08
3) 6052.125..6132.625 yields 2.16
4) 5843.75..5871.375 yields 2.19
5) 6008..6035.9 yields 2.15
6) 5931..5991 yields 2.14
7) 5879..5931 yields 2.17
